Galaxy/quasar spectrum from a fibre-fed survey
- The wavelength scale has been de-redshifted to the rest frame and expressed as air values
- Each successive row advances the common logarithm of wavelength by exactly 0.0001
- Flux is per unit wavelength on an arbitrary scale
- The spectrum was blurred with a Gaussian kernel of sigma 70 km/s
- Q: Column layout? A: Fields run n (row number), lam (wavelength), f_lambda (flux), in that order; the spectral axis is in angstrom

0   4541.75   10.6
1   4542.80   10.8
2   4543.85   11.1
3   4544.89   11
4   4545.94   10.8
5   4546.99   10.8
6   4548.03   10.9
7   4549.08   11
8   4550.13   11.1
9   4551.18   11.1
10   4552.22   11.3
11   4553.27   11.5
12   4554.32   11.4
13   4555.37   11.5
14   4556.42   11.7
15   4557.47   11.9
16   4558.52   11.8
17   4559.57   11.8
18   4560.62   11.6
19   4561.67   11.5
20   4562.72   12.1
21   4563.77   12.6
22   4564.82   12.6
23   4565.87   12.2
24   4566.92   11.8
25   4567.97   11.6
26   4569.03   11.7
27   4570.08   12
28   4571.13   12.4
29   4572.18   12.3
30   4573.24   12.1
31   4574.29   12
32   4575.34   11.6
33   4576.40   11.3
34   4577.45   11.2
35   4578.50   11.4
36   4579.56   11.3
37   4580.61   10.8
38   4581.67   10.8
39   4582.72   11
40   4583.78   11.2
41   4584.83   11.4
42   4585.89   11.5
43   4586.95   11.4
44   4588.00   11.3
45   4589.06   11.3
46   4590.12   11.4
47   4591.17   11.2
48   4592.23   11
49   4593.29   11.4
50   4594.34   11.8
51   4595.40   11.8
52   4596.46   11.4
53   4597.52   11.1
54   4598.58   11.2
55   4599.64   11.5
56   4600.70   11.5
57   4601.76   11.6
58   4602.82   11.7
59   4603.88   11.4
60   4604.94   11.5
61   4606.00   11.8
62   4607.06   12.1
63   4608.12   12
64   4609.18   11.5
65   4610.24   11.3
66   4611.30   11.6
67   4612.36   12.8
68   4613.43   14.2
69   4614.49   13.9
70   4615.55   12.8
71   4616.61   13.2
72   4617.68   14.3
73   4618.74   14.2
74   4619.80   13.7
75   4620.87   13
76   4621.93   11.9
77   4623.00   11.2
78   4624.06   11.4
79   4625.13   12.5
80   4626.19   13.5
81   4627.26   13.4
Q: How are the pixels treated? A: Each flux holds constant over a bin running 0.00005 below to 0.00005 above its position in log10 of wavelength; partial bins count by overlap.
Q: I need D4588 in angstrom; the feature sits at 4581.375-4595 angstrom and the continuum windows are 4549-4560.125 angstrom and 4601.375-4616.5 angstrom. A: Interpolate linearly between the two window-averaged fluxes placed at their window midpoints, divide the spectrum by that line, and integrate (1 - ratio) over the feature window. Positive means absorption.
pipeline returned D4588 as 0.7 angstrom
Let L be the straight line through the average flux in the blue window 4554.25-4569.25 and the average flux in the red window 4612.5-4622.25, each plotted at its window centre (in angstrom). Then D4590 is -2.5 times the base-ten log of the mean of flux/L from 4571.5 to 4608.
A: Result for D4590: 0.11 mag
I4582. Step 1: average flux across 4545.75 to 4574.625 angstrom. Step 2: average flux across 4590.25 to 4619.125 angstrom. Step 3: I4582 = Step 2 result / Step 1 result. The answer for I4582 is 1.03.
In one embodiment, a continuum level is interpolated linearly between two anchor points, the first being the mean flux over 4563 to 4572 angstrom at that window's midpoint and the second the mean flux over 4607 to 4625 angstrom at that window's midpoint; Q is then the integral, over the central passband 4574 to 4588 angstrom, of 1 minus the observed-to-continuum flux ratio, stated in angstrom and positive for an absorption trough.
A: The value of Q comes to 1.1 angstrom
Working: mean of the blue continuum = 12.1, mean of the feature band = 11.3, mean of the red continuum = 12.7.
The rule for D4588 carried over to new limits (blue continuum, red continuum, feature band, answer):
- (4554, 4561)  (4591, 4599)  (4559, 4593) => -0.24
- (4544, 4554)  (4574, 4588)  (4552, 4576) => -1.50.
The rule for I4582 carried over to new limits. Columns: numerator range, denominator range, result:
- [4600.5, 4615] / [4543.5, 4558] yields 1.08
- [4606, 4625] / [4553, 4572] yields 1.06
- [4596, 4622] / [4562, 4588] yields 1.05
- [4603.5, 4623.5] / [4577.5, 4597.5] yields 1.11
